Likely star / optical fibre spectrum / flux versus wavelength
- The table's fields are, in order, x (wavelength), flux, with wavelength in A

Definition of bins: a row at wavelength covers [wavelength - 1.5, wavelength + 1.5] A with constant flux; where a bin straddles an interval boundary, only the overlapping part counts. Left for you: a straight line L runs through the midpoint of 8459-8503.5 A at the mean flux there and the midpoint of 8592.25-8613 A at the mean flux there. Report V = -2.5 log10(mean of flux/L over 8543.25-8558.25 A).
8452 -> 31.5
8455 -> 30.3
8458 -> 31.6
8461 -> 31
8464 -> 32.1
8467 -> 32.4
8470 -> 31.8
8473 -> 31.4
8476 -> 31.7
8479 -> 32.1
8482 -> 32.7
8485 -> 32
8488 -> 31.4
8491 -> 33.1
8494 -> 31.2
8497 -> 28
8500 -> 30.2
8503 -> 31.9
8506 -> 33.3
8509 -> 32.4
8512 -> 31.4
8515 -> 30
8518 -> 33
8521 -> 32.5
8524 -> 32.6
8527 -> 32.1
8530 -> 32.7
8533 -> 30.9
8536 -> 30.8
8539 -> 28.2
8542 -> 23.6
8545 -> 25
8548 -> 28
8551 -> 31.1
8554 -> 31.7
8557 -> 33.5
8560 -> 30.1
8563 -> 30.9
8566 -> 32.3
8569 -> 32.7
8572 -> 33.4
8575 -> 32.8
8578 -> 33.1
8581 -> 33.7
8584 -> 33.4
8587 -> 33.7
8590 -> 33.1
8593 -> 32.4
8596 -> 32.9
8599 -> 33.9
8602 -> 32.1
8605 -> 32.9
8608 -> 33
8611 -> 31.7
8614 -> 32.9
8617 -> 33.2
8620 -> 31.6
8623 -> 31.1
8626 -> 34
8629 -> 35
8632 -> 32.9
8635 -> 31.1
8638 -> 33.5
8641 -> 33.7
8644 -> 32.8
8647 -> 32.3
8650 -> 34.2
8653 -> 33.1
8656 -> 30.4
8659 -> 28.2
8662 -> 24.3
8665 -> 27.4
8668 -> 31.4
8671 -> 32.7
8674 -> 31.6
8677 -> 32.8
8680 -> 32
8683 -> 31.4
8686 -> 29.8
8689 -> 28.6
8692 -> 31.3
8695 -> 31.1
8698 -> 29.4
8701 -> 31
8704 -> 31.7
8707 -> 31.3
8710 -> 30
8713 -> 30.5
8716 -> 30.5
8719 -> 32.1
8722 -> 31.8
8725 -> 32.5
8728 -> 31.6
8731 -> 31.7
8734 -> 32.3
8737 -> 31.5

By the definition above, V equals 0.09 mag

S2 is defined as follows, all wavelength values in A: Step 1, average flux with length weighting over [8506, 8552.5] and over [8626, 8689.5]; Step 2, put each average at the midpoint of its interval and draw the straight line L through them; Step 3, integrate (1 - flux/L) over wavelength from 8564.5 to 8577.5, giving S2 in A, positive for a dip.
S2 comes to -0.9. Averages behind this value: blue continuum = 30.4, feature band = 32.8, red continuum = 31.5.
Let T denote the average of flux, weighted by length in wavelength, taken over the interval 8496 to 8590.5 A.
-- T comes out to 31.3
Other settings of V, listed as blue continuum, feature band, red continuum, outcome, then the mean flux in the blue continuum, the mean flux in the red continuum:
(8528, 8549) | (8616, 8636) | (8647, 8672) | -0.10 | 28.6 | 30.3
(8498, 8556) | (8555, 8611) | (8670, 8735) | -0.07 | 30.6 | 31.2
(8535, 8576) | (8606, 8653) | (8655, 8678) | -0.10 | 30.3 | 29.8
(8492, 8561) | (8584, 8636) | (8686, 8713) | -0.08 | 30.6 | 30.5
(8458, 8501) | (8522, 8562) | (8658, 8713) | 0.04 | 31.5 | 30.4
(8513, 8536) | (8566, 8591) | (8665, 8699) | -0.05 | 31.9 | 31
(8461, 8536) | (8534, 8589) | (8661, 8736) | 0.02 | 31.8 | 30.9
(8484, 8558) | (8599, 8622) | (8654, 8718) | -0.07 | 30.8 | 30.4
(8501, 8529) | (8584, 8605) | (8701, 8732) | -0.04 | 32.1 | 31.3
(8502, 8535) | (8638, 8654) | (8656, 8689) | -0.10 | 32.1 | 30.1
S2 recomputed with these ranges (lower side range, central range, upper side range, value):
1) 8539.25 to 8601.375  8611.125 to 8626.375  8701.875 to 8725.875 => -0.5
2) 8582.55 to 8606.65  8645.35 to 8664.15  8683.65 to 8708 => 0.7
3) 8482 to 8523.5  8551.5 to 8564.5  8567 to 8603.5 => 0.4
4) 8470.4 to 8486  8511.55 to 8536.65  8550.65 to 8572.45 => 0.1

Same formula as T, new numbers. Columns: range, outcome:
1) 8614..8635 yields 32.8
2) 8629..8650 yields 33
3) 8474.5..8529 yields 31.8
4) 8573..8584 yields 33.2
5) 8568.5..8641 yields 32.9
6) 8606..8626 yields 32.4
